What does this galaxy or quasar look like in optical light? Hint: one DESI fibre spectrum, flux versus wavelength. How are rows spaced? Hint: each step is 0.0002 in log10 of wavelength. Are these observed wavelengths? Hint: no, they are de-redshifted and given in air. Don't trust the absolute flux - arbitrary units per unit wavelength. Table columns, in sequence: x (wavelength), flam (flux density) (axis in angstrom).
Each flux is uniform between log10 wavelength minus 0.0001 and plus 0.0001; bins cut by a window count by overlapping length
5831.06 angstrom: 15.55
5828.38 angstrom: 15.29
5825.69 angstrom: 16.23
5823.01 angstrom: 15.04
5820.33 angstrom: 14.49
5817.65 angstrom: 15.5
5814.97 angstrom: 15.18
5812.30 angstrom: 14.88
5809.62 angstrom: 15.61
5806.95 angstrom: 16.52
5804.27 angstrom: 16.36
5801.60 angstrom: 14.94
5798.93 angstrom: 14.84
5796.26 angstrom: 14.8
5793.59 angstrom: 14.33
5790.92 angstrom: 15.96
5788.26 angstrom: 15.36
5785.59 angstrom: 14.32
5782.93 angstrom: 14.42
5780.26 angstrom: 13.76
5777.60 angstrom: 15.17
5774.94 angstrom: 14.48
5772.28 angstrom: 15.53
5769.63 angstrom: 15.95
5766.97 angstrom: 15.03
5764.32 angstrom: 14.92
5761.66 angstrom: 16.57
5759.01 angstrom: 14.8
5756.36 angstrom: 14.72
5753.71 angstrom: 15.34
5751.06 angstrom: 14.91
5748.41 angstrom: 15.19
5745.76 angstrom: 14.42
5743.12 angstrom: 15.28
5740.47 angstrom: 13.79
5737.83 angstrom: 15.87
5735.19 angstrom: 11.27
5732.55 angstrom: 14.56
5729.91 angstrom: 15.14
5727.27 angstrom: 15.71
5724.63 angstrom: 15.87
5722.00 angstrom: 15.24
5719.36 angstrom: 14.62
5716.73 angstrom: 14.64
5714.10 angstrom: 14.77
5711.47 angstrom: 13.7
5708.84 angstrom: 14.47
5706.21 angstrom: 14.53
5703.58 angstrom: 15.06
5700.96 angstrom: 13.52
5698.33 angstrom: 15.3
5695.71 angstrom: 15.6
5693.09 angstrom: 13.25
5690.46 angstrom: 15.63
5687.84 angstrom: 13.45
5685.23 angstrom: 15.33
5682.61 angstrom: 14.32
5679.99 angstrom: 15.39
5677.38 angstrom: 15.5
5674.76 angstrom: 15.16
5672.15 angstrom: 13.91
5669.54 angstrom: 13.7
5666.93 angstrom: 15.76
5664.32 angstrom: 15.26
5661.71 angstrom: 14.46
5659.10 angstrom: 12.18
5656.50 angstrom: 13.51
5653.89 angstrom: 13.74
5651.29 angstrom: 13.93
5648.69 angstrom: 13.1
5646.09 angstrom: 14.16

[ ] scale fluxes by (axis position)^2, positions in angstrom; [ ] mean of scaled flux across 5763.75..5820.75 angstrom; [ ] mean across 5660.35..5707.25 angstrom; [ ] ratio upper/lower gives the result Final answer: 1.07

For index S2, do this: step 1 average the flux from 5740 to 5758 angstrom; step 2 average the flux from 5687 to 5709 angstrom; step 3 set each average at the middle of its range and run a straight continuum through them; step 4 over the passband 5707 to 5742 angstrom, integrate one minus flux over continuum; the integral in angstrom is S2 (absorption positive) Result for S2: 0.3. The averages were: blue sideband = 14.6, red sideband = 14.9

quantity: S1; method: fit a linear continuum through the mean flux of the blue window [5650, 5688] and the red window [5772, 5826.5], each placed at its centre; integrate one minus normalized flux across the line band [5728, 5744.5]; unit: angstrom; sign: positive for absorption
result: 0.4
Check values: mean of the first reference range 14.4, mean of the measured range 14.4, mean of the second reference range 15.1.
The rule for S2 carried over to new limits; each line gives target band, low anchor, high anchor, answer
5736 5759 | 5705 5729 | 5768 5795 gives 0.05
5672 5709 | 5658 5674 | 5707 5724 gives -0.72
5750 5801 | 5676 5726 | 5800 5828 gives 0.69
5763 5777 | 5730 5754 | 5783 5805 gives -0.36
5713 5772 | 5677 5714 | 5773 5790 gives -1.24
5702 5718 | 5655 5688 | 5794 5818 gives 0.25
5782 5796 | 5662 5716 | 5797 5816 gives 0.42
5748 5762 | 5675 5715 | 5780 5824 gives -0.24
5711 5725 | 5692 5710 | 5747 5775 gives -0.05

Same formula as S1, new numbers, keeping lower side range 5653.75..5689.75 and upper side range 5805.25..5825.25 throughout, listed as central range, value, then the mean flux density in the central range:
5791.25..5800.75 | 0.3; 14.8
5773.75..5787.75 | 0.6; 14.5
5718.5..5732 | -0.5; 15.3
